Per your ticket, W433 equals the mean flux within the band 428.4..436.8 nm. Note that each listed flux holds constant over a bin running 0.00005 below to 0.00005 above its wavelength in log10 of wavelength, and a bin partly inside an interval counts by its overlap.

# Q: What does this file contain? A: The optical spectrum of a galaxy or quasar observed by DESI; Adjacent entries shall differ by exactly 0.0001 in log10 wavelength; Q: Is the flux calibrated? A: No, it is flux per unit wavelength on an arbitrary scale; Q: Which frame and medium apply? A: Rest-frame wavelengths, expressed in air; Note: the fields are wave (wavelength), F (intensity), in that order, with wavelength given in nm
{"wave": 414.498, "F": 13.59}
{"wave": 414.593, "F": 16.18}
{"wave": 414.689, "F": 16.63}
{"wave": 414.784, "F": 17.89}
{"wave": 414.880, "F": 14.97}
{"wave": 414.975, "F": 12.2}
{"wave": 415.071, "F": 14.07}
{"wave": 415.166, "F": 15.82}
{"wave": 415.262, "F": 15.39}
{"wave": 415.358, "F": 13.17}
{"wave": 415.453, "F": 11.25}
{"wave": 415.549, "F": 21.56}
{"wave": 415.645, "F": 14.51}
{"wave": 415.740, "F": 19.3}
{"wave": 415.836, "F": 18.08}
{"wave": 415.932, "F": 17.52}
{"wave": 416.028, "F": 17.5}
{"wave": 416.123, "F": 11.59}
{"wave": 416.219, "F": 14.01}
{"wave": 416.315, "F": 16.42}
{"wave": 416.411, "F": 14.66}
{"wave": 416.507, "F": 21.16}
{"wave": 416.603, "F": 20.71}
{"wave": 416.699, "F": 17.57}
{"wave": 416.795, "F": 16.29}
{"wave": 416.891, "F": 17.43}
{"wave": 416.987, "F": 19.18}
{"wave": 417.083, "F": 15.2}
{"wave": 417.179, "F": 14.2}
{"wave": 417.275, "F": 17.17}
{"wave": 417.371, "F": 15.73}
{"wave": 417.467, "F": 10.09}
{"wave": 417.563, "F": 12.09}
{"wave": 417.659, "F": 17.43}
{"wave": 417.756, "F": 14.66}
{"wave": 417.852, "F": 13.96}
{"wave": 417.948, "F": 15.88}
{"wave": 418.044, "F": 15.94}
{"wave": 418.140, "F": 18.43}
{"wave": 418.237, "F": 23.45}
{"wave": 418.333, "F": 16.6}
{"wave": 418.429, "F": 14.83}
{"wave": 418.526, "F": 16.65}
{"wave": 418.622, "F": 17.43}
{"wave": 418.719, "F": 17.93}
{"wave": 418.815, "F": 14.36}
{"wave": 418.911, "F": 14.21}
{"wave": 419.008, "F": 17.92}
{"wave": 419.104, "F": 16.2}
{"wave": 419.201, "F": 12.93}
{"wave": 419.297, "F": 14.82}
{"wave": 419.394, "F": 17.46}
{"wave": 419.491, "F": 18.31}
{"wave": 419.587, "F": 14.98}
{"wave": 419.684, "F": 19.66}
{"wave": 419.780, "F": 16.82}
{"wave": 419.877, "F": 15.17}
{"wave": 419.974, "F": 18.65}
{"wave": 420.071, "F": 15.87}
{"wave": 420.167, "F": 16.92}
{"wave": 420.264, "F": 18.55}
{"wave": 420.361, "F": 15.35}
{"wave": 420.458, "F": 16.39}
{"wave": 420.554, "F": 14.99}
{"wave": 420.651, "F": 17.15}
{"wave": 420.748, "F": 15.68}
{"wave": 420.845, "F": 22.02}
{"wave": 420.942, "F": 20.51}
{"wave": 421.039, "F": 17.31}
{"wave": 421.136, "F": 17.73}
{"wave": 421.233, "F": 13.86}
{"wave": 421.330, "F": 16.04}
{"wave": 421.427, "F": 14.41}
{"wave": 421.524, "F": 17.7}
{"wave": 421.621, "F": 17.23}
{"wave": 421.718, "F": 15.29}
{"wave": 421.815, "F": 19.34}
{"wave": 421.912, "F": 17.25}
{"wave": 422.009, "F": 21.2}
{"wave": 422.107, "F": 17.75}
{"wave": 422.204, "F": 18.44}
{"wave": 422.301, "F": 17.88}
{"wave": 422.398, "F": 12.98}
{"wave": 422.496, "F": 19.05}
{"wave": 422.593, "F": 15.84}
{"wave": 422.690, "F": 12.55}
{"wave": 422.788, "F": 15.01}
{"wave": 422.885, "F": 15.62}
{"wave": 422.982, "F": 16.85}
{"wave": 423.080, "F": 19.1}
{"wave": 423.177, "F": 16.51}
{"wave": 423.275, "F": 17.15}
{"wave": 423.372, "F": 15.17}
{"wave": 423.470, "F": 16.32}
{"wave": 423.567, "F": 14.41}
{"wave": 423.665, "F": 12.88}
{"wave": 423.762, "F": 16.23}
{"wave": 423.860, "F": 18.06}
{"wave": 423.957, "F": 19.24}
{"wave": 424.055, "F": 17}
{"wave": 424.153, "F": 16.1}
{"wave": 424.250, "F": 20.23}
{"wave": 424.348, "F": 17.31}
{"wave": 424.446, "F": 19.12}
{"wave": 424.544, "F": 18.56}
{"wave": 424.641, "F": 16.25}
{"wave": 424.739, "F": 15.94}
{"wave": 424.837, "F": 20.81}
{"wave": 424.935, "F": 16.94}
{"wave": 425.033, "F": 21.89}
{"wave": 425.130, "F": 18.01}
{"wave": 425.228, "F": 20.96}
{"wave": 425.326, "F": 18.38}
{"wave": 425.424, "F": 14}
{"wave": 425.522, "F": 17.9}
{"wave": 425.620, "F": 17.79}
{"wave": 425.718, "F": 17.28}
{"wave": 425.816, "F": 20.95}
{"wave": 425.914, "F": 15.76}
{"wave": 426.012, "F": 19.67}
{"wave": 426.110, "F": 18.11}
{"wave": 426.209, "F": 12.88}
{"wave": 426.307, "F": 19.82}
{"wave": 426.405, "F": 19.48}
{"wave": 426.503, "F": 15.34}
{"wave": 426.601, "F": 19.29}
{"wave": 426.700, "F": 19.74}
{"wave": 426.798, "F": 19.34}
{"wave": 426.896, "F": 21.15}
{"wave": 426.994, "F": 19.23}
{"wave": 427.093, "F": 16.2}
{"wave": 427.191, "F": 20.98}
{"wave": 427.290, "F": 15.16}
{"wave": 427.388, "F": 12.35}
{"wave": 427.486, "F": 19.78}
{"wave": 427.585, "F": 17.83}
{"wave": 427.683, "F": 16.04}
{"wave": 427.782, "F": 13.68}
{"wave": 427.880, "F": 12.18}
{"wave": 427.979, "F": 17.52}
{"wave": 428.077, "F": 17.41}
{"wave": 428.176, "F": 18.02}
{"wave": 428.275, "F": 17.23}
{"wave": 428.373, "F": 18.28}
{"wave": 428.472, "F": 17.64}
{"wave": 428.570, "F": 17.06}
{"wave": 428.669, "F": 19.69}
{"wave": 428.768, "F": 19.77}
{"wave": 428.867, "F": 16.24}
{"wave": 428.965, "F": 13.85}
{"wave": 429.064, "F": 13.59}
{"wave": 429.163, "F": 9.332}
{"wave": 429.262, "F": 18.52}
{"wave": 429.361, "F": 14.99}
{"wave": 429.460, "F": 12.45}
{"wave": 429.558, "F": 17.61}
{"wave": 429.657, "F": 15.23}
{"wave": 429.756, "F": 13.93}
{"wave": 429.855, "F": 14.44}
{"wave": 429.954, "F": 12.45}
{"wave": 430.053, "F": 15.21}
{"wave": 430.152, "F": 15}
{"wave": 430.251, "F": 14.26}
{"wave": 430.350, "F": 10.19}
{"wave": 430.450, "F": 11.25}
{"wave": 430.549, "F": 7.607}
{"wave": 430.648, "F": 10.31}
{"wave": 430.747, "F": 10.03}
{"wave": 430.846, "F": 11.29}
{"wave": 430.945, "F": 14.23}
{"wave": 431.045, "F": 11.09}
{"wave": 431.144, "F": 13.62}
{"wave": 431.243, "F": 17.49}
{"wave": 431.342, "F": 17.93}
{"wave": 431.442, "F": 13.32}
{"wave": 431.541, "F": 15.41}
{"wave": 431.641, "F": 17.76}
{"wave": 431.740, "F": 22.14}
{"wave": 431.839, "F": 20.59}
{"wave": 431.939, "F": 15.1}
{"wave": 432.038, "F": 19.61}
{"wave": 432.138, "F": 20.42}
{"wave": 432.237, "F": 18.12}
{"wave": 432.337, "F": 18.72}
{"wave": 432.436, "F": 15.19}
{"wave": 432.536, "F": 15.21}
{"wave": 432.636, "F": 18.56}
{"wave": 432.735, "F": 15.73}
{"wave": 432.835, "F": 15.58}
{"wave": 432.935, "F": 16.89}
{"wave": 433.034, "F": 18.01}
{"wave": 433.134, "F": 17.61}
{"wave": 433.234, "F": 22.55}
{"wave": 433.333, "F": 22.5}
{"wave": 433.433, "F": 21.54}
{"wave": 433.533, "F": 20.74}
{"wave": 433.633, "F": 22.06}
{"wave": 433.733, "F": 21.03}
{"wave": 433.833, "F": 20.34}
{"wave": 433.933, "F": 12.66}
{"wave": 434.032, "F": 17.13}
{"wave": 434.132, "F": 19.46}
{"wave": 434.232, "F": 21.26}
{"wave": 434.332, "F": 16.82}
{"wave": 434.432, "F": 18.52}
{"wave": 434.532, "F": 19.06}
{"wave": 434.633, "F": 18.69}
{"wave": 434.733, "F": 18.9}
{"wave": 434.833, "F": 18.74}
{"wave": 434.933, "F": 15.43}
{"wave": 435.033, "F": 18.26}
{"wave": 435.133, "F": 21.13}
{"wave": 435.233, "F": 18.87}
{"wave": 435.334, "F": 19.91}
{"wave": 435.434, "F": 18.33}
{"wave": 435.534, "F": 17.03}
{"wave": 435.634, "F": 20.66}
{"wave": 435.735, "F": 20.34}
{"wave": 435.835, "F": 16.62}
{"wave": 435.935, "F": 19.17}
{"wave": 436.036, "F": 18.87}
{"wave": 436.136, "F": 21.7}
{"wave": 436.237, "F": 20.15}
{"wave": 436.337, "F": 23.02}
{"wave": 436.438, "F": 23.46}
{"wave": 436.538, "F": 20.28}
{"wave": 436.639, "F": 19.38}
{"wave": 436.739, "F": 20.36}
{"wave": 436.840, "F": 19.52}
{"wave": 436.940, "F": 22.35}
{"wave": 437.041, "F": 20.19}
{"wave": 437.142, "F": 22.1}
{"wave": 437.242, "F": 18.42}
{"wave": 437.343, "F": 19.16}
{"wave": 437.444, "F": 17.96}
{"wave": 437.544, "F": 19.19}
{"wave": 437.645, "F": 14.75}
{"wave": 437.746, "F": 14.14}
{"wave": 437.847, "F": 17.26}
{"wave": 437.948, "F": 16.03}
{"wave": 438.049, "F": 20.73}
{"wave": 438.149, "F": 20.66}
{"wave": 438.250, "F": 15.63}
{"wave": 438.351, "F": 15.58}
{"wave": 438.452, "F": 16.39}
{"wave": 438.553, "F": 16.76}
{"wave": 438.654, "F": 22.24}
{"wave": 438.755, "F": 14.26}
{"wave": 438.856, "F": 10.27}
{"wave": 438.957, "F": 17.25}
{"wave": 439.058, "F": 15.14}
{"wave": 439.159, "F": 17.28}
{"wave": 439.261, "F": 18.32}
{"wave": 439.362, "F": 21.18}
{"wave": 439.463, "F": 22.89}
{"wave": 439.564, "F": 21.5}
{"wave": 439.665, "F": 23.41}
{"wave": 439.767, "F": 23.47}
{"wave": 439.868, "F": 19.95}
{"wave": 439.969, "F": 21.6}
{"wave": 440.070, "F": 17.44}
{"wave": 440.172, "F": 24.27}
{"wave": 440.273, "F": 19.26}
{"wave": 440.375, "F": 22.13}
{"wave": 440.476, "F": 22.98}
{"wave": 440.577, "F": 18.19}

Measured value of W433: 17.2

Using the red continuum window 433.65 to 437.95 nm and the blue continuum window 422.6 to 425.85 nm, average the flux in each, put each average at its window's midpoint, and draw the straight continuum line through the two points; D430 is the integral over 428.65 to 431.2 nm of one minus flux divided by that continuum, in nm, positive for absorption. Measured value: 0.63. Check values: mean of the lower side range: 17.3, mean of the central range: 13.6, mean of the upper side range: 19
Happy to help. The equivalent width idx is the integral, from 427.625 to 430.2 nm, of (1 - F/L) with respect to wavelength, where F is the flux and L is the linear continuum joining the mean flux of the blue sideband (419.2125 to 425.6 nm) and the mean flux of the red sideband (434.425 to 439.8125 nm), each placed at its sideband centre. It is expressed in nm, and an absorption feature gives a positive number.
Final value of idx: 0.32 nm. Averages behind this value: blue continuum 17.1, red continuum 18.9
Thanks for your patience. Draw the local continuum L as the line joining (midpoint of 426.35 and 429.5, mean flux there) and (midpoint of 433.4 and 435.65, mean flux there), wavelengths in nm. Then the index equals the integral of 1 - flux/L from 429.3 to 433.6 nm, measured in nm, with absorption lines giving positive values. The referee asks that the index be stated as 0.507 nm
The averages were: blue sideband 16.9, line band 15.9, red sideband 18.9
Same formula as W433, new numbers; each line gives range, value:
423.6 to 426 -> 17.8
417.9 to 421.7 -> 16.8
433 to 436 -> 19.1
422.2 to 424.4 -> 16.5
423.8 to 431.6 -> 16.3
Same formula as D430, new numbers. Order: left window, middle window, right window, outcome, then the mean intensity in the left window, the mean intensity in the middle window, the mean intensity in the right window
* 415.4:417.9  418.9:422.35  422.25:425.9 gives -0.069 nm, 16.1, 17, 17.2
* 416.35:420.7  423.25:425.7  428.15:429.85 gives -0.190 nm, 16.5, 17.5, 16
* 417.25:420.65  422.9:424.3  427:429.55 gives -0.044 nm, 16.2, 16.8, 16.3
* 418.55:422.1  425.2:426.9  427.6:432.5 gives -0.223 nm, 16.9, 18.1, 15.4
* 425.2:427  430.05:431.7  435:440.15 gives 0.469 nm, 18.2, 13.3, 19.1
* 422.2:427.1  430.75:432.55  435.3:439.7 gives 0.183 nm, 17.5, 16.4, 18.8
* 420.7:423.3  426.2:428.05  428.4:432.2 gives -0.180 nm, 17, 17.4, 15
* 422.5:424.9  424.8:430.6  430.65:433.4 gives 0.081 nm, 16.8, 16.6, 16.8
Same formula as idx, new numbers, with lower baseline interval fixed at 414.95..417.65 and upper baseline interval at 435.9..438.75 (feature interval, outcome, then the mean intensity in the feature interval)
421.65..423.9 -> 0.04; 16.6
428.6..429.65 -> 0.13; 15.6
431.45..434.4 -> -0.02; 18.5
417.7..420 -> -0.03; 16.5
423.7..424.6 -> -0.04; 17.9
